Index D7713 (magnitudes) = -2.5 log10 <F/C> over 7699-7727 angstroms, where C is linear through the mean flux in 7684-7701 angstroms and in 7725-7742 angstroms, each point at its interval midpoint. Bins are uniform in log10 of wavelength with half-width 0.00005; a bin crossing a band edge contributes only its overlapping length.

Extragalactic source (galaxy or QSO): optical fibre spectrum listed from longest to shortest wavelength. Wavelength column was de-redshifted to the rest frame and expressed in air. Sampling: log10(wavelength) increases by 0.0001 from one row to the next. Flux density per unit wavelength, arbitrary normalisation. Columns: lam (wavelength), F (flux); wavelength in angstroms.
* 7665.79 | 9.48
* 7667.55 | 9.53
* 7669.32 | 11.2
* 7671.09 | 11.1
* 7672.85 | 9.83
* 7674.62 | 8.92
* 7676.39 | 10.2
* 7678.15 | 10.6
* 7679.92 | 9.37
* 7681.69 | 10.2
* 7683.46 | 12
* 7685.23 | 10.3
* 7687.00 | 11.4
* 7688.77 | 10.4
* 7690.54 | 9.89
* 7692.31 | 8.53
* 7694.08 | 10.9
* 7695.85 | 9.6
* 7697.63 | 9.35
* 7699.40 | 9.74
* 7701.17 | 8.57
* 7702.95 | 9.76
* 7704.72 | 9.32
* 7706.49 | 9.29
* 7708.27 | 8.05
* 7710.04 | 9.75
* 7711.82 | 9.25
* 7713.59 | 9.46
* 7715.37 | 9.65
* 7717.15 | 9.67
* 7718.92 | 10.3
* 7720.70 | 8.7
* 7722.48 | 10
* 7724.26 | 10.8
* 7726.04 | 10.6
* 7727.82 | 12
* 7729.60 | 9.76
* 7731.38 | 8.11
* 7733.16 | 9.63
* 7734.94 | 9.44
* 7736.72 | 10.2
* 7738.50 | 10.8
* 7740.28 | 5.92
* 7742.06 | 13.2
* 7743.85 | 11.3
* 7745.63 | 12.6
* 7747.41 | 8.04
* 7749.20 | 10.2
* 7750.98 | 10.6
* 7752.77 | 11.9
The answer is 0.04 mag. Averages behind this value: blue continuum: 9.99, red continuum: 9.8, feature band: 9.56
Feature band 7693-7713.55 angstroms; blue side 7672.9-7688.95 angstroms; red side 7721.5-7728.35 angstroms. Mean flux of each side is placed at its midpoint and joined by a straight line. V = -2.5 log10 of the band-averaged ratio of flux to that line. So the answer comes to 0.12 mag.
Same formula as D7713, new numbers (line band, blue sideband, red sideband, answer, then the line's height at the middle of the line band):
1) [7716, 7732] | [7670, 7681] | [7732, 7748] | 0.01 mag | 10.1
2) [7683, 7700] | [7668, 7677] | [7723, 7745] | 0.00 mag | 10.2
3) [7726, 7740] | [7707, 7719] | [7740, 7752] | 0.02 mag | 10.1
